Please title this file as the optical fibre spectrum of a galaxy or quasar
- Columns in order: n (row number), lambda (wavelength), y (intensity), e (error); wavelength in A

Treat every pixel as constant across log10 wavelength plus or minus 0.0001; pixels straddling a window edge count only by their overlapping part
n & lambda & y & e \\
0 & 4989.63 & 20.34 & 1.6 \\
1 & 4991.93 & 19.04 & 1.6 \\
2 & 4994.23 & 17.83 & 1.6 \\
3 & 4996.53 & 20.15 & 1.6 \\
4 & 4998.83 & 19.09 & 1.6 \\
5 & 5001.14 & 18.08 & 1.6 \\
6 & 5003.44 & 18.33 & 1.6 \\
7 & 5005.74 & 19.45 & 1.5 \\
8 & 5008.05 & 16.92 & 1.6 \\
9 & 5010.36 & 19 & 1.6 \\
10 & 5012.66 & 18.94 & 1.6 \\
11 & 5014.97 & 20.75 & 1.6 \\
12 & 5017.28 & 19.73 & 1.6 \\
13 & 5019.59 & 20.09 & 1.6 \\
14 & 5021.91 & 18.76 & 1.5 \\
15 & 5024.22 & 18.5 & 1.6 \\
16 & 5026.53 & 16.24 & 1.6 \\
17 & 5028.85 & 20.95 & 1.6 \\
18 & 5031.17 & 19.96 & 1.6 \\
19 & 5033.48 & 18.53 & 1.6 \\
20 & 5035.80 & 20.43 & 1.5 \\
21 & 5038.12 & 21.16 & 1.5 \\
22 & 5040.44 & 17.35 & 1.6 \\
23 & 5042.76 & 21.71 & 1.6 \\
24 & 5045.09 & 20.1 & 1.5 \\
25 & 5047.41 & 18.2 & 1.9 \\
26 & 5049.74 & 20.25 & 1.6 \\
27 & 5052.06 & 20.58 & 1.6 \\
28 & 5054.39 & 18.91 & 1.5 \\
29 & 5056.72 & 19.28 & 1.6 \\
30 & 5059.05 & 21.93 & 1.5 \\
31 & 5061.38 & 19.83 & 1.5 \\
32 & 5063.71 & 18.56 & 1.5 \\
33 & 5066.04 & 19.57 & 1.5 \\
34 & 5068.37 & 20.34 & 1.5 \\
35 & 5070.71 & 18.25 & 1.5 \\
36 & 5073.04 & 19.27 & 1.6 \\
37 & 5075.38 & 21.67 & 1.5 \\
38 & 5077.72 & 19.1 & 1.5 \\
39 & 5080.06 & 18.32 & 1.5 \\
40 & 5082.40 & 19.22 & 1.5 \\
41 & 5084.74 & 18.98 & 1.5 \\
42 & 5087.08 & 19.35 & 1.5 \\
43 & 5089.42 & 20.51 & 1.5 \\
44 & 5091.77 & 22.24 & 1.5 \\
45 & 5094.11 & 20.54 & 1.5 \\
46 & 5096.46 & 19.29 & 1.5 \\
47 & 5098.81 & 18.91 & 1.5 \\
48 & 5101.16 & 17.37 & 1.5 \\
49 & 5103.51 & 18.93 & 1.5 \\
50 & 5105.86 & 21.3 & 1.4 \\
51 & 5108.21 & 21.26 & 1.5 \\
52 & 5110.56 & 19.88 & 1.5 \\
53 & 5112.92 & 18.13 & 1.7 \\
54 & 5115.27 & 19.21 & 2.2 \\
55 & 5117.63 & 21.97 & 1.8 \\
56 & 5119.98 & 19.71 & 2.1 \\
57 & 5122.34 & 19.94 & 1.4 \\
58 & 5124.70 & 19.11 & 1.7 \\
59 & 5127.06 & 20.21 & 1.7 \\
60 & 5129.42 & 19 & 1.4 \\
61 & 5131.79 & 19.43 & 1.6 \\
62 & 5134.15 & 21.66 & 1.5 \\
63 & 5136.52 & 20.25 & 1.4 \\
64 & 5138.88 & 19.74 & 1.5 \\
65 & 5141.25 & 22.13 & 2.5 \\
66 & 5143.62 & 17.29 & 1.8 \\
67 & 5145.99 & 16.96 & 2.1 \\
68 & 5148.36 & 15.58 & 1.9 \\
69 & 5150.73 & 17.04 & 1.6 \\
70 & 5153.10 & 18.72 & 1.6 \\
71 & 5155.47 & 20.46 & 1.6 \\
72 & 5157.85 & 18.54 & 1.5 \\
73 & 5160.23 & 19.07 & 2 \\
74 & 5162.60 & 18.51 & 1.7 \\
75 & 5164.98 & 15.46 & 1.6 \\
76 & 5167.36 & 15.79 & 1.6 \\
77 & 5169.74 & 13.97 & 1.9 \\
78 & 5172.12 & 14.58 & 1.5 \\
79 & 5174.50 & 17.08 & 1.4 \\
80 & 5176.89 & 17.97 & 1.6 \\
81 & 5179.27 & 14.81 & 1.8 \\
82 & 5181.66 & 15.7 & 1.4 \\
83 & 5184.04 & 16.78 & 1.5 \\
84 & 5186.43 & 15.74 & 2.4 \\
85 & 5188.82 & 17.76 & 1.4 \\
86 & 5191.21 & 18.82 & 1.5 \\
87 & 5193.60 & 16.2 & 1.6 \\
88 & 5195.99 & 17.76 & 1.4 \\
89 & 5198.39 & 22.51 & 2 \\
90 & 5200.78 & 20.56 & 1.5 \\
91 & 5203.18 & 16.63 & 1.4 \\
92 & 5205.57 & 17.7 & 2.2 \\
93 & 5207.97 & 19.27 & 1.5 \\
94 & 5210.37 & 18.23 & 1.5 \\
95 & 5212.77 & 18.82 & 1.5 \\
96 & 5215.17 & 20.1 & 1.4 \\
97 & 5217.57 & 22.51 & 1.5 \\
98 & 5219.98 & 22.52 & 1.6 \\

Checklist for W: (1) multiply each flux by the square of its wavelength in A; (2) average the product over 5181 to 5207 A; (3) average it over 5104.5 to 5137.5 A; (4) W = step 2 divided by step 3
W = 0.9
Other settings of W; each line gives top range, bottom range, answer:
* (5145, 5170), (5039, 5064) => 0.92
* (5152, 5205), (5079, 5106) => 0.92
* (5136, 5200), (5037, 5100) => 0.93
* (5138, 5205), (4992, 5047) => 0.97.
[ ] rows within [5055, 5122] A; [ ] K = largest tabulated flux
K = 22.24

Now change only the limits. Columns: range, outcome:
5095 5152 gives 22.13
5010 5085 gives 21.93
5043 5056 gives 20.58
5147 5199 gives 22.51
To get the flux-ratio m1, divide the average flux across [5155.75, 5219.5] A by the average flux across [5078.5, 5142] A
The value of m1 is 0.90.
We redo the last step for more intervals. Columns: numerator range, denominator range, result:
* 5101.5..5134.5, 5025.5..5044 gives 1.02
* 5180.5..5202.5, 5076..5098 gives 0.91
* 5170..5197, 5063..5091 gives 0.85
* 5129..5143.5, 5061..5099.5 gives 1.03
